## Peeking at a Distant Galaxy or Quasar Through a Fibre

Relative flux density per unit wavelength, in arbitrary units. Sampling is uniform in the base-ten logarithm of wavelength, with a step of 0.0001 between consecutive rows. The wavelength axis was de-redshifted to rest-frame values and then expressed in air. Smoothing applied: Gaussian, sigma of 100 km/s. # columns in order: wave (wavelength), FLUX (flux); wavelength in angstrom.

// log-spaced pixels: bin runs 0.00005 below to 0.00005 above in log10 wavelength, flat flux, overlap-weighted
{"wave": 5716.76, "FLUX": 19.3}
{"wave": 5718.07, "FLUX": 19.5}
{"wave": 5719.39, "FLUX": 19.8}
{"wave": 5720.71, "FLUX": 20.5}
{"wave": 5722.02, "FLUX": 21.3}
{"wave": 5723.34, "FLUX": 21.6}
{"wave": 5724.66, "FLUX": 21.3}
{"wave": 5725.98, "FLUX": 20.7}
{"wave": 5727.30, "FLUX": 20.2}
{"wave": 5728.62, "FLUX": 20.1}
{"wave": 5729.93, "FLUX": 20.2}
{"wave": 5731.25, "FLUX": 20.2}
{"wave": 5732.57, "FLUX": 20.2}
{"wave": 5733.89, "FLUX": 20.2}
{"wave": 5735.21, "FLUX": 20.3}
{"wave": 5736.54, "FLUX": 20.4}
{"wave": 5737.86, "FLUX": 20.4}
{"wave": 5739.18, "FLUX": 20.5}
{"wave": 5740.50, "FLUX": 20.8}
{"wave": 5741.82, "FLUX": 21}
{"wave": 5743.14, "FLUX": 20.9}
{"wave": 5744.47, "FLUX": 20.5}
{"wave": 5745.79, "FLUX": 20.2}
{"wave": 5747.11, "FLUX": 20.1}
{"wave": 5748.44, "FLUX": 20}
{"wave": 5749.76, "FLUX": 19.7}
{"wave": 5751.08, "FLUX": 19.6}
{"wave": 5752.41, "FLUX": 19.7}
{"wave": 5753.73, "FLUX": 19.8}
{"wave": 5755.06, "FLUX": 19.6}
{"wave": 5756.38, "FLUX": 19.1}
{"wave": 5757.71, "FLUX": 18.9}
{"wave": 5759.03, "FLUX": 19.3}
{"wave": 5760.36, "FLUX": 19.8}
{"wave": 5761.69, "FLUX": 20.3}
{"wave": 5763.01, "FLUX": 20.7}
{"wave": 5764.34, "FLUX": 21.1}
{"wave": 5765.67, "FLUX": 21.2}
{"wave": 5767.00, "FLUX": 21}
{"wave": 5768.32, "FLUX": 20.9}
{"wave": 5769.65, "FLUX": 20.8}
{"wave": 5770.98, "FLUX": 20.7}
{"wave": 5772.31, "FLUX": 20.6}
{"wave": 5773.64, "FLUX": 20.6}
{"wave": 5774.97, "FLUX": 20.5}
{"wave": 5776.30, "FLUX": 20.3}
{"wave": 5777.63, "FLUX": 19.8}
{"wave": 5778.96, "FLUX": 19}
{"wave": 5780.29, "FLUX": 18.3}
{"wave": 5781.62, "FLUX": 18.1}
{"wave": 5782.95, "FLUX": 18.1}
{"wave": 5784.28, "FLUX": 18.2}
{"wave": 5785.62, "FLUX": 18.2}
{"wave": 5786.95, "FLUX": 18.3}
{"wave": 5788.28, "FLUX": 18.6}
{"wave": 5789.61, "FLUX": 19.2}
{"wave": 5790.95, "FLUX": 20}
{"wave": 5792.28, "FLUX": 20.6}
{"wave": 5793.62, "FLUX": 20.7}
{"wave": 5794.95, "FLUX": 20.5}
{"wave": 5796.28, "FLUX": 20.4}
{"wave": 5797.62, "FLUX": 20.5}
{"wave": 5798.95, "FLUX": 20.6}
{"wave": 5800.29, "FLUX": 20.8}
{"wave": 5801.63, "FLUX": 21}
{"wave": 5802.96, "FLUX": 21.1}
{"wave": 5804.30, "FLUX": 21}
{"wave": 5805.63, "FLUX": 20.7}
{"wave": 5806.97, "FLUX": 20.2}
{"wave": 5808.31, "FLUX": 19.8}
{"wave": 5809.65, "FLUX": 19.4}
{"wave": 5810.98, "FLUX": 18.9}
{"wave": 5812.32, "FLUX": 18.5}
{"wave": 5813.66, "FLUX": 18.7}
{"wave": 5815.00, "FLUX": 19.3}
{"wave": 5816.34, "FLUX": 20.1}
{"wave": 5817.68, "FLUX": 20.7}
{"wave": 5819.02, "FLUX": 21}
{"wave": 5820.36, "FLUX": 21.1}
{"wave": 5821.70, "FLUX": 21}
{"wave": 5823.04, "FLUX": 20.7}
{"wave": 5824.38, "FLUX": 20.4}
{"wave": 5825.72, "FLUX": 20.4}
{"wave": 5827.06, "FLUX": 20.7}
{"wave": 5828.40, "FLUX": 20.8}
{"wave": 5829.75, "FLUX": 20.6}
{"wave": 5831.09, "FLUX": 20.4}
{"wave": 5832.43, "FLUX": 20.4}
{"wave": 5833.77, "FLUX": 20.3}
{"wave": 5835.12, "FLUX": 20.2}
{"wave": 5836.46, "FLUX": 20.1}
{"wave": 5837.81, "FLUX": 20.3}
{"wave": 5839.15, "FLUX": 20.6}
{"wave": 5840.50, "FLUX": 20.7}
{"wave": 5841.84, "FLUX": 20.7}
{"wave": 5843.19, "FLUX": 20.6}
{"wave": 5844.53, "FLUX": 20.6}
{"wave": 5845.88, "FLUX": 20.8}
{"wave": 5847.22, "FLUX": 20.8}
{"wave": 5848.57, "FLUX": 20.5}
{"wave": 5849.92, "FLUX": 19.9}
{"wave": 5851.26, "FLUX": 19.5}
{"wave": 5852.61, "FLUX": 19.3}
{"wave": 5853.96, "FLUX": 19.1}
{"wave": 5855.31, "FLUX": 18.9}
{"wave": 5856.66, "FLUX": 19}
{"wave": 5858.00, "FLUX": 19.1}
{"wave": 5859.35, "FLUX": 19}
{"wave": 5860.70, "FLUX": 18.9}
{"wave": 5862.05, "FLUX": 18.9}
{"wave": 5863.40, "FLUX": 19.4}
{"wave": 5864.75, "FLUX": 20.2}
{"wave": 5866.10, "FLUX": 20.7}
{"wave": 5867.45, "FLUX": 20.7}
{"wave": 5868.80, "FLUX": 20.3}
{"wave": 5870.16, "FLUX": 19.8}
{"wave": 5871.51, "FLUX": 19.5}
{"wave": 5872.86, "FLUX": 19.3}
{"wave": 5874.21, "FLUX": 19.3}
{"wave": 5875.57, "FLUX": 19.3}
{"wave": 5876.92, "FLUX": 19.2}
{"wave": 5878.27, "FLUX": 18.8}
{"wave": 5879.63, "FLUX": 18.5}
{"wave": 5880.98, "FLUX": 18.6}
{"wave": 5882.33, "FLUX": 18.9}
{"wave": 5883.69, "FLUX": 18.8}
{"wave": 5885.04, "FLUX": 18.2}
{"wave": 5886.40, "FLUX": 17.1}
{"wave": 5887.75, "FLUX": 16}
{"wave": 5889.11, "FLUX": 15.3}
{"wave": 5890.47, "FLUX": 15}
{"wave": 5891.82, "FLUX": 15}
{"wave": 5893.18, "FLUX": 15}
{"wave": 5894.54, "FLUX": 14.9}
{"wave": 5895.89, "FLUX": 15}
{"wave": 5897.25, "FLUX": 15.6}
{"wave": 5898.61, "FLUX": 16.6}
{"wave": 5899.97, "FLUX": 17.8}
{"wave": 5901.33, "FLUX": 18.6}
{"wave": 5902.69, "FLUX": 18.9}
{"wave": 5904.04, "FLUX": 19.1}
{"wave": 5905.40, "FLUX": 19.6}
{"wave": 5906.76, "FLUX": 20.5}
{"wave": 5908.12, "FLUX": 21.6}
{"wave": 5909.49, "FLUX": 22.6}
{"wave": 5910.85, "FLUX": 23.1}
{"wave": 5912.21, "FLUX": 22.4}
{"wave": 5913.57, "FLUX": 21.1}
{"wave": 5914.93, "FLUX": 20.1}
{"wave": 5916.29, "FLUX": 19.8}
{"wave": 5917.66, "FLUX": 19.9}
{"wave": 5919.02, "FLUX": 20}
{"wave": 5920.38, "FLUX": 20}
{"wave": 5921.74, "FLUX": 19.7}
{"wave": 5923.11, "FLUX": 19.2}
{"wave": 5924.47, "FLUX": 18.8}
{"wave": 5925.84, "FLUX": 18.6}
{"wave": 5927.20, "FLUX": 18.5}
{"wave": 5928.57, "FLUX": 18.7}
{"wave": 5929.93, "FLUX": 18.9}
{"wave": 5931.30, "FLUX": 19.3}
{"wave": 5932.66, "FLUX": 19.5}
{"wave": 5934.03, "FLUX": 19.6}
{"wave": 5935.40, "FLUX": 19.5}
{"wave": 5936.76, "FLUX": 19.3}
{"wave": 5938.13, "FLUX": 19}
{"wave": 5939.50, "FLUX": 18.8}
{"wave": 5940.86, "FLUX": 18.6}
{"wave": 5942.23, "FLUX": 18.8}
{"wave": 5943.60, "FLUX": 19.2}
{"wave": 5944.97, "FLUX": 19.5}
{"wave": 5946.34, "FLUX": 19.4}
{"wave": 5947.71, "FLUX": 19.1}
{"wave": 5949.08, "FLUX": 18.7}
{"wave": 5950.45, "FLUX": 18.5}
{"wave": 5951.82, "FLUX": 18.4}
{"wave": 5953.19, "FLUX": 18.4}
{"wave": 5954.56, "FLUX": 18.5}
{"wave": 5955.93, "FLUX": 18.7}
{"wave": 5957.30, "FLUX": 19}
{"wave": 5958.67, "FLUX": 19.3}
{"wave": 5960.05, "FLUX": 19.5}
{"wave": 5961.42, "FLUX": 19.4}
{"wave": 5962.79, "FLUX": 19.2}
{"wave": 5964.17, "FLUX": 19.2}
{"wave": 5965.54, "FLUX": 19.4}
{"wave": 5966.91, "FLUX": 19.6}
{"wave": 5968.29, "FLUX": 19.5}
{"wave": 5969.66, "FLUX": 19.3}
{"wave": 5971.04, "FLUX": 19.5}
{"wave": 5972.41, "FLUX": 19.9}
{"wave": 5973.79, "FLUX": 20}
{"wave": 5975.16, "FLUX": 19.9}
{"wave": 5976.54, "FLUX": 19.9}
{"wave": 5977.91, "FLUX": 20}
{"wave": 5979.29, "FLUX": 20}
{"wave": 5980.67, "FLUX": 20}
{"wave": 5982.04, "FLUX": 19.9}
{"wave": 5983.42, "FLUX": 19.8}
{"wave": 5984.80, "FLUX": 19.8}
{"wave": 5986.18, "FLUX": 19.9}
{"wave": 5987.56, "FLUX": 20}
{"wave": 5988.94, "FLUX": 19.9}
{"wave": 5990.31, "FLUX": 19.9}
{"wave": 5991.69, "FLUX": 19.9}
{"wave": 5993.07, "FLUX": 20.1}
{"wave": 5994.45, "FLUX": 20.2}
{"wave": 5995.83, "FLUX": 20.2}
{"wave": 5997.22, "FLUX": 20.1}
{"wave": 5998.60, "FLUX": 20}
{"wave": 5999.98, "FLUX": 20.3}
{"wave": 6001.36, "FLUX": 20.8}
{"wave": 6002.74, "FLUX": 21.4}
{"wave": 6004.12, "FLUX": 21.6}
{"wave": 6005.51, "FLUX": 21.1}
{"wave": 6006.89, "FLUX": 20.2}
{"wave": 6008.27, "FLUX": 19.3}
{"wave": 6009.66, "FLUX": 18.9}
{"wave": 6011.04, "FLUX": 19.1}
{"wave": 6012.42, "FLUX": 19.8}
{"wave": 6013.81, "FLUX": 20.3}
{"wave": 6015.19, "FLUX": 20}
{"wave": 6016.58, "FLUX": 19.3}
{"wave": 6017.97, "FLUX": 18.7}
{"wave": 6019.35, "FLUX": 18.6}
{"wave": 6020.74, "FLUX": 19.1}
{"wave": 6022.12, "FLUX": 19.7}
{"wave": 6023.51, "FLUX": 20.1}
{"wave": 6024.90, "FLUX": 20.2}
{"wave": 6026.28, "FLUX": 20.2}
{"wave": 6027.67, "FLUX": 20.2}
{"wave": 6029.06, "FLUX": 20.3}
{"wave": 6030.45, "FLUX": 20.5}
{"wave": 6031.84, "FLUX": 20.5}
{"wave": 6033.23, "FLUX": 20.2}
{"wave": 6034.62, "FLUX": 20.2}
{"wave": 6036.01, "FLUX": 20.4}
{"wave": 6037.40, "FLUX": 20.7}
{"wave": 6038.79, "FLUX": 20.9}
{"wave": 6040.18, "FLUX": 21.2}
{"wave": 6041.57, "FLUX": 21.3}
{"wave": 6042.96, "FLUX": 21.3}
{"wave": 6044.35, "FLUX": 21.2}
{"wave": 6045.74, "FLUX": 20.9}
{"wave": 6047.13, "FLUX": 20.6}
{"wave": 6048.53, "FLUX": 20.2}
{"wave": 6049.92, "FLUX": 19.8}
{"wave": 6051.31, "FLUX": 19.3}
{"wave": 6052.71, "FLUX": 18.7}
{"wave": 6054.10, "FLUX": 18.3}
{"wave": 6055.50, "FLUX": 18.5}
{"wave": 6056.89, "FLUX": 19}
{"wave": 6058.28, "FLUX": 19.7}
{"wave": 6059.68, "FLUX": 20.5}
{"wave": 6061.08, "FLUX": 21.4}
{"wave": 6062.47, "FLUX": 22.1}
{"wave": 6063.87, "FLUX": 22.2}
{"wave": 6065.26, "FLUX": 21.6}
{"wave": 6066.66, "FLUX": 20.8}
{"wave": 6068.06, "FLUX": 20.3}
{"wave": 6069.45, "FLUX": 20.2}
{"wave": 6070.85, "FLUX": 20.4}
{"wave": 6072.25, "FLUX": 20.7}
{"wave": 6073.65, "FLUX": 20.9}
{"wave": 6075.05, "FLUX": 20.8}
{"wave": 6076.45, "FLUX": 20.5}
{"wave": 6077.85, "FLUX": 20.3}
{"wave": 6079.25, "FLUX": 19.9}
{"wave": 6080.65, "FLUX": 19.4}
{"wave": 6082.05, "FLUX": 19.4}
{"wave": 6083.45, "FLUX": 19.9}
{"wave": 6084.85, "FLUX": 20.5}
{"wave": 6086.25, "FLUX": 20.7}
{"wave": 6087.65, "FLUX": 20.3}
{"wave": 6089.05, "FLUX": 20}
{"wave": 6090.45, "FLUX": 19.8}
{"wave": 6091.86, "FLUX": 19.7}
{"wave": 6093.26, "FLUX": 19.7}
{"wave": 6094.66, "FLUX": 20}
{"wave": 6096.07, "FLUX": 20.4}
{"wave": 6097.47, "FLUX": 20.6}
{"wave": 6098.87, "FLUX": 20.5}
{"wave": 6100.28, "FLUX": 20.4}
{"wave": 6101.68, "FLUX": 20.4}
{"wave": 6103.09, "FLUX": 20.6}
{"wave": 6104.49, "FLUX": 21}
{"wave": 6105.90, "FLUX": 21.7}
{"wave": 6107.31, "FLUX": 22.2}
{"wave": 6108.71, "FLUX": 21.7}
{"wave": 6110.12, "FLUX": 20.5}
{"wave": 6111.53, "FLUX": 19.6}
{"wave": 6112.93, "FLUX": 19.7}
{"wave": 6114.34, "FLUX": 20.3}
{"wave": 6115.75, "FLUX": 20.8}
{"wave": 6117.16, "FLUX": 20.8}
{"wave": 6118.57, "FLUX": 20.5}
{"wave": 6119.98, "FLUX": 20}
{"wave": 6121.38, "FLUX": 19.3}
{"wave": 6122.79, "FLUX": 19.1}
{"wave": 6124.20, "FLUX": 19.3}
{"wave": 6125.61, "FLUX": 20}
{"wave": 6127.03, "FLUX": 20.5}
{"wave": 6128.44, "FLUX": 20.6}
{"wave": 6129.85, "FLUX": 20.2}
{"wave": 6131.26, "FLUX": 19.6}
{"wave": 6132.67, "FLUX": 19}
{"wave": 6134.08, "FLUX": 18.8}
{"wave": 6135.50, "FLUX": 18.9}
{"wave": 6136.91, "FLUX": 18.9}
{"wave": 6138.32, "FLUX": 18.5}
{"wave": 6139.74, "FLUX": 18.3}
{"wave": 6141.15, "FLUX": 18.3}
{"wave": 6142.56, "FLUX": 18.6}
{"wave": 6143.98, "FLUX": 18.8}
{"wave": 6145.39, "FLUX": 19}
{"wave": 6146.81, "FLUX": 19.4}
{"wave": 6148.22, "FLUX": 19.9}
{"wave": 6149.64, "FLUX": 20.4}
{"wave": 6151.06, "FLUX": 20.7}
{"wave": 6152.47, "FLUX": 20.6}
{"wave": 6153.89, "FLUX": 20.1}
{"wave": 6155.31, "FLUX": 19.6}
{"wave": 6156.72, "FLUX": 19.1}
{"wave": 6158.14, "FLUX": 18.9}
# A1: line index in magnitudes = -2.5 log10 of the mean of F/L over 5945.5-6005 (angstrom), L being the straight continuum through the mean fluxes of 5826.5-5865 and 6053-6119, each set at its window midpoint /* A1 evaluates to 0.03 mag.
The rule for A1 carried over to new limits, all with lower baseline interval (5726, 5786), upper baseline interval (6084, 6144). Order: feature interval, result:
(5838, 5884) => 0.02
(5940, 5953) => 0.06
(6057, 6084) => -0.03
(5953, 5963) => 0.05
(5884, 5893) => 0.23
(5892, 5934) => 0.05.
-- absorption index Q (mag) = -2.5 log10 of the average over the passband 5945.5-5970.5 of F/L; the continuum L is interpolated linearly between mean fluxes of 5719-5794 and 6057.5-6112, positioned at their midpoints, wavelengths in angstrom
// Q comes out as 0.071 mag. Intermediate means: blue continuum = 20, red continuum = 20.5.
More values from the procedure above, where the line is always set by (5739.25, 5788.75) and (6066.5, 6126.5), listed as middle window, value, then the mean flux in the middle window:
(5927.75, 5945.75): 0.054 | 19.1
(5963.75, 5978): 0.026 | 19.7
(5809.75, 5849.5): -0.020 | 20.3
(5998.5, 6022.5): 0.016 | 19.9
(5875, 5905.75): 0.156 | 17.4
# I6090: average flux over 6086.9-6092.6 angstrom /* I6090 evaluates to 20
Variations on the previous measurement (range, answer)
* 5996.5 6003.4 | 20.5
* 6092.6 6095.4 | 19.8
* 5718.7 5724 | 20.8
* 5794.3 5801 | 20.5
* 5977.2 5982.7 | 20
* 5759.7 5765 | 20.5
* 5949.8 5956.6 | 18.5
